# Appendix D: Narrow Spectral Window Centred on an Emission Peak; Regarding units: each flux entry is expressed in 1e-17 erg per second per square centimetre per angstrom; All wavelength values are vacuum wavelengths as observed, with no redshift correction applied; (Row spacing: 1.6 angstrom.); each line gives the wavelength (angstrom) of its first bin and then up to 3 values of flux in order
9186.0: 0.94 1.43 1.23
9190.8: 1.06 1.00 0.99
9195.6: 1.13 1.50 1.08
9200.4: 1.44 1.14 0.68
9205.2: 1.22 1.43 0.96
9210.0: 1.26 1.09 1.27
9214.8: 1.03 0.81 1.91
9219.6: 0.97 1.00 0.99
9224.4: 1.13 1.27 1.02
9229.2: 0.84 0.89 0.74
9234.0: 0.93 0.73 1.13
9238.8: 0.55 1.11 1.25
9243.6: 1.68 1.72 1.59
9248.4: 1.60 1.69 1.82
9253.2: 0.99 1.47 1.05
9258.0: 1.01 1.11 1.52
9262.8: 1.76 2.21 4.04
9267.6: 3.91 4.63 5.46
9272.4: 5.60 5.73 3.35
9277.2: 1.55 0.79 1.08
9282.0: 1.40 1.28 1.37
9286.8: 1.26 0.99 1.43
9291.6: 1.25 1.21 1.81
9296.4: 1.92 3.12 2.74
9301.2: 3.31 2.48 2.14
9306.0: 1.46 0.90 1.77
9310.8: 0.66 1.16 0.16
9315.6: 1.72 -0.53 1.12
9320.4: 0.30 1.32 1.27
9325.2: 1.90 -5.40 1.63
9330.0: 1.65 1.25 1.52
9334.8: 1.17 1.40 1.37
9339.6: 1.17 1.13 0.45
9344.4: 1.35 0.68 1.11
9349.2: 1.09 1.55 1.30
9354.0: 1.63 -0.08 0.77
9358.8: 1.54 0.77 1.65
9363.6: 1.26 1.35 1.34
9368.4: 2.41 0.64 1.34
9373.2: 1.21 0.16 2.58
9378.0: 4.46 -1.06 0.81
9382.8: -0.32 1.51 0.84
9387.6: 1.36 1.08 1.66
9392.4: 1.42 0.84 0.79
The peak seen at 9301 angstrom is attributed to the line [N II] 6583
